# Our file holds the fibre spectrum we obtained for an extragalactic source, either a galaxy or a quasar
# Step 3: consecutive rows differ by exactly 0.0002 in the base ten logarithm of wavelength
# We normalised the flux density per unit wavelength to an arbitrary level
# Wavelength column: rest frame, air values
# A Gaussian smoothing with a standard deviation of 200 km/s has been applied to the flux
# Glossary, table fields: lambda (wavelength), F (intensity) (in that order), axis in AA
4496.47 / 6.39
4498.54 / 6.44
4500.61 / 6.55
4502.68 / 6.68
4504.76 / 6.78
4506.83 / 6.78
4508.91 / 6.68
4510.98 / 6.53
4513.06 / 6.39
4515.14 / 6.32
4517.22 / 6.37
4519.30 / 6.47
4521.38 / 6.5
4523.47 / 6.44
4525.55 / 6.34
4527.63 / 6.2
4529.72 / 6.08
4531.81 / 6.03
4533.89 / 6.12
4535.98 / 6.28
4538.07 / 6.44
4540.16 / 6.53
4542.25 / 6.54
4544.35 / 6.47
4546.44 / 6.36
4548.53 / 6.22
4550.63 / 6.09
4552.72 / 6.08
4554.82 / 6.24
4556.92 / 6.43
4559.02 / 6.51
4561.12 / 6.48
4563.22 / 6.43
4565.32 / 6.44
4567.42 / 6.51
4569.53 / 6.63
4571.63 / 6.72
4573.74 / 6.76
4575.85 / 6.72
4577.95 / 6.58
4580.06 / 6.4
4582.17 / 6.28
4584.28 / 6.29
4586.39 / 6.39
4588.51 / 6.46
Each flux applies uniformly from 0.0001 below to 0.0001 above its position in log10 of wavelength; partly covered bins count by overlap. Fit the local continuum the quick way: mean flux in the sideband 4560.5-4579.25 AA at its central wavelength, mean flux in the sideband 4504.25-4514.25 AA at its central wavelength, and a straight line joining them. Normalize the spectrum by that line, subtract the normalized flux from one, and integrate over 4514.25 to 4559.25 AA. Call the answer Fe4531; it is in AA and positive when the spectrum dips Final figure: 2.0 AA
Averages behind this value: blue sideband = 6.62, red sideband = 6.59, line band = 6.32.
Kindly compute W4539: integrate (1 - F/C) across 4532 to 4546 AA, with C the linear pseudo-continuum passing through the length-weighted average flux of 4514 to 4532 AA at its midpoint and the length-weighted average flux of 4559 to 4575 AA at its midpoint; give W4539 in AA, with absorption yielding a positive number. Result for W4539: 0.1 AA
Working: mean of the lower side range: 6.32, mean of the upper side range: 6.56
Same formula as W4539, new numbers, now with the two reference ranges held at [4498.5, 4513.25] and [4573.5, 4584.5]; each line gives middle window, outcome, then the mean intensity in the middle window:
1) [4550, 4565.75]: 0.5 AA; 6.34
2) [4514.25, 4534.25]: 0.9 AA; 6.29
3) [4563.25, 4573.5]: -0.1 AA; 6.57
